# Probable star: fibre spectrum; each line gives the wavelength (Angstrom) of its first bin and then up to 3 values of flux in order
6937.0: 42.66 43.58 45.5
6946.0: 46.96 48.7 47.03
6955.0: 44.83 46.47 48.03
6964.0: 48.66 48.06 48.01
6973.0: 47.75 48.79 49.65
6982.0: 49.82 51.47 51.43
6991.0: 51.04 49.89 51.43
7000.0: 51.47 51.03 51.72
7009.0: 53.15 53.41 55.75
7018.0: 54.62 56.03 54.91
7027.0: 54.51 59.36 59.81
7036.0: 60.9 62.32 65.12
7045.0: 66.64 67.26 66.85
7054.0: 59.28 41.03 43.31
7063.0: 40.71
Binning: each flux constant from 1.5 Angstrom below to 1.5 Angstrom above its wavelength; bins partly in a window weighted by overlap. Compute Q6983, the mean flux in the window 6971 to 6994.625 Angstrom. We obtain 49.9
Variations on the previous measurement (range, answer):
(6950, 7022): 50.3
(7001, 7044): 56.7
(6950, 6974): 47.4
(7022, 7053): 61.6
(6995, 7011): 51.8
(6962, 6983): 48.6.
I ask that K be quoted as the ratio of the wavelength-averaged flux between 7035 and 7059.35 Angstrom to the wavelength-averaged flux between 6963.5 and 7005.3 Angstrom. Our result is 1.2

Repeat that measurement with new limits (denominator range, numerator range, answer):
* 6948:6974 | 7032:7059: 1.28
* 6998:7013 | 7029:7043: 1.18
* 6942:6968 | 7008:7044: 1.22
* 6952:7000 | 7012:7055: 1.22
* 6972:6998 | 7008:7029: 1.09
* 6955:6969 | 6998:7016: 1.11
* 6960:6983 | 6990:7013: 1.06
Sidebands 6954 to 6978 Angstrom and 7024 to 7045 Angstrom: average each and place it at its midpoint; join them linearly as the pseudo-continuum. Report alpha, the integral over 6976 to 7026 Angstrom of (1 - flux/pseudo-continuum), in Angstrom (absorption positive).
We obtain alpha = 1.8 Angstrom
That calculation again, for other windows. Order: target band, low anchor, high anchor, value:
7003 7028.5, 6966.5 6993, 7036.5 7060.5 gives 0.38 Angstrom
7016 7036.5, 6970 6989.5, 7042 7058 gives 0.15 Angstrom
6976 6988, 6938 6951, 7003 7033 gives 0.08 Angstrom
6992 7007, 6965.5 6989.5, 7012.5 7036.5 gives 0.48 Angstrom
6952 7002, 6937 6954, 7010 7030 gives 0.74 Angstrom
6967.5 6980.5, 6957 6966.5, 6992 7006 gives 0.10 Angstrom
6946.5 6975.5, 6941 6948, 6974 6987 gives 0.22 Angstrom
